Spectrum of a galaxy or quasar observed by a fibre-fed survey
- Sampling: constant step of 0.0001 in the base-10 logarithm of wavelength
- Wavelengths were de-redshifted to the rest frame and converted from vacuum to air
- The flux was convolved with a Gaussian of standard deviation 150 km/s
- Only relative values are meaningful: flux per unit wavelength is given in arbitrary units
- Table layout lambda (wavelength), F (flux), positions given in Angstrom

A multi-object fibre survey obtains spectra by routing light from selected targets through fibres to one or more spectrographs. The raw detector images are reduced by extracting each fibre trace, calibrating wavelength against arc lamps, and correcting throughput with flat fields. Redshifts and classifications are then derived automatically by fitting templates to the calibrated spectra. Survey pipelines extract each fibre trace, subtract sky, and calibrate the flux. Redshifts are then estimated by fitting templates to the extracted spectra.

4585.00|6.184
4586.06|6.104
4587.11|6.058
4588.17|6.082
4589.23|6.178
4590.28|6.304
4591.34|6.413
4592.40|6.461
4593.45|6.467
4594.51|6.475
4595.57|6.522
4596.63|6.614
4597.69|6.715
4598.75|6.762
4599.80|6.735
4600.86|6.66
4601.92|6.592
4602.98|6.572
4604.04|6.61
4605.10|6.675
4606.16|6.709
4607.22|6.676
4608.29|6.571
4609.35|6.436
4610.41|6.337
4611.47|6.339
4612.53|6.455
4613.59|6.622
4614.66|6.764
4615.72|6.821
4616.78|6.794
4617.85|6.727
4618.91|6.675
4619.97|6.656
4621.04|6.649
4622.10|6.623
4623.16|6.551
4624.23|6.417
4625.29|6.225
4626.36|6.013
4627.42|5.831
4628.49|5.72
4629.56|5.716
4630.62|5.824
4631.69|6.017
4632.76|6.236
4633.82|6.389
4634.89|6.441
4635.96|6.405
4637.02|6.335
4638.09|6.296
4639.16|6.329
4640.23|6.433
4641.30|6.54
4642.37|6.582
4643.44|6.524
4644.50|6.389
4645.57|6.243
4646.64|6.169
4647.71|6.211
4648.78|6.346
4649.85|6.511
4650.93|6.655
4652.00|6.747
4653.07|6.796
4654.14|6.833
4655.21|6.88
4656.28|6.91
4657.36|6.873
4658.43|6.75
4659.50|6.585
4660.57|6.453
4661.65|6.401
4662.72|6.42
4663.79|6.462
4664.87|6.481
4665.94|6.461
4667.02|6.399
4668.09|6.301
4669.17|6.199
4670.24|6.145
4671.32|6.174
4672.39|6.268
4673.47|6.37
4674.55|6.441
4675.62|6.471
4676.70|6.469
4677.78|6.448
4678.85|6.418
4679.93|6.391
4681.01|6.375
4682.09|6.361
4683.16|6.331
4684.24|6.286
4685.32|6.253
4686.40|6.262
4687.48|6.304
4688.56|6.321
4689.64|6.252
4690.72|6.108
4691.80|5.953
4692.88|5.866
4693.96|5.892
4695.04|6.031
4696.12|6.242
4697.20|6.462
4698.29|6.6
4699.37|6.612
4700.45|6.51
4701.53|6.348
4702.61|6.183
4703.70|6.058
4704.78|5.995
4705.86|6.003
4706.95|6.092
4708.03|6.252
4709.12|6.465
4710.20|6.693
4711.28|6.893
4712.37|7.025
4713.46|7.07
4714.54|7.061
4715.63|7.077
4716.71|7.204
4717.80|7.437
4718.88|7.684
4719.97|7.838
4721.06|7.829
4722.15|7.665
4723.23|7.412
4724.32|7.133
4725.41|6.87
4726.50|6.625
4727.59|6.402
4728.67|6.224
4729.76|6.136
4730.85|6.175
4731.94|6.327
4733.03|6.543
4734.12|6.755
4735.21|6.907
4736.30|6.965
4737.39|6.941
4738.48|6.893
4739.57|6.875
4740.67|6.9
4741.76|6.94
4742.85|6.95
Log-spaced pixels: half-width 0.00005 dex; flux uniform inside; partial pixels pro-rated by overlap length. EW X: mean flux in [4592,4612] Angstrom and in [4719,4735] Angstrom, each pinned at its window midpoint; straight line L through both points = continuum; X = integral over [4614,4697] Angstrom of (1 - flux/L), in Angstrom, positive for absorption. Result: 4.0 Angstrom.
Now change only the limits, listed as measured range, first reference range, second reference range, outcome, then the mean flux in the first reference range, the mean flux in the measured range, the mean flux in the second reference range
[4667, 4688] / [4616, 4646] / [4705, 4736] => 0.9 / 6.35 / 6.33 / 6.84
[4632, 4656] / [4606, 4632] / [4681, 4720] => -0.1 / 6.4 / 6.47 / 6.48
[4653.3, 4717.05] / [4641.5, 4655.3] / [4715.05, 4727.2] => 4.5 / 6.52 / 6.43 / 7.33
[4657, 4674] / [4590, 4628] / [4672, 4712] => -0.1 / 6.54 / 6.42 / 6.31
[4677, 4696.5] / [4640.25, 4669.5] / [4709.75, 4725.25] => 1.9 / 6.52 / 6.23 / 7.28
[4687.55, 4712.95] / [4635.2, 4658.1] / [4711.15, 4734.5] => 2.0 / 6.53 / 6.3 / 6.97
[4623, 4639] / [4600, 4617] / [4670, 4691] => 0.9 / 6.6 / 6.15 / 6.33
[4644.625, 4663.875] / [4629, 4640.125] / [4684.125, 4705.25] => -1.1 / 6.21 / 6.57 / 6.23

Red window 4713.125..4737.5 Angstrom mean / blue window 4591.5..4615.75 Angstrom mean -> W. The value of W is 1.06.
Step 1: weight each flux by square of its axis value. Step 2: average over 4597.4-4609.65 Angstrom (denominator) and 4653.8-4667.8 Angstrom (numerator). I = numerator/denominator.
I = 1.02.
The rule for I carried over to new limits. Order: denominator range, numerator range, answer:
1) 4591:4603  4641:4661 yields 1.02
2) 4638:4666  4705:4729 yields 1.09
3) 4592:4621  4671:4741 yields 1.04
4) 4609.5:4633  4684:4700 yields 1.01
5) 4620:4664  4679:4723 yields 1.05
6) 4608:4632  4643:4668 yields 1.04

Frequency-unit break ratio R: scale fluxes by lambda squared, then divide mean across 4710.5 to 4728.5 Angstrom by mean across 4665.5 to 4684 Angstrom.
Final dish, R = 1.2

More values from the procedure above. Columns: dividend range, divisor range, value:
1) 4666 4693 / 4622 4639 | 1.04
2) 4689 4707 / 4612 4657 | 0.99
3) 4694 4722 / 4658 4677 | 1.07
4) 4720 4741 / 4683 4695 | 1.13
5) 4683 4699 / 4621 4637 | 1.03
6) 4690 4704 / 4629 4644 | 1.02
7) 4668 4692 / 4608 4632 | 1.01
